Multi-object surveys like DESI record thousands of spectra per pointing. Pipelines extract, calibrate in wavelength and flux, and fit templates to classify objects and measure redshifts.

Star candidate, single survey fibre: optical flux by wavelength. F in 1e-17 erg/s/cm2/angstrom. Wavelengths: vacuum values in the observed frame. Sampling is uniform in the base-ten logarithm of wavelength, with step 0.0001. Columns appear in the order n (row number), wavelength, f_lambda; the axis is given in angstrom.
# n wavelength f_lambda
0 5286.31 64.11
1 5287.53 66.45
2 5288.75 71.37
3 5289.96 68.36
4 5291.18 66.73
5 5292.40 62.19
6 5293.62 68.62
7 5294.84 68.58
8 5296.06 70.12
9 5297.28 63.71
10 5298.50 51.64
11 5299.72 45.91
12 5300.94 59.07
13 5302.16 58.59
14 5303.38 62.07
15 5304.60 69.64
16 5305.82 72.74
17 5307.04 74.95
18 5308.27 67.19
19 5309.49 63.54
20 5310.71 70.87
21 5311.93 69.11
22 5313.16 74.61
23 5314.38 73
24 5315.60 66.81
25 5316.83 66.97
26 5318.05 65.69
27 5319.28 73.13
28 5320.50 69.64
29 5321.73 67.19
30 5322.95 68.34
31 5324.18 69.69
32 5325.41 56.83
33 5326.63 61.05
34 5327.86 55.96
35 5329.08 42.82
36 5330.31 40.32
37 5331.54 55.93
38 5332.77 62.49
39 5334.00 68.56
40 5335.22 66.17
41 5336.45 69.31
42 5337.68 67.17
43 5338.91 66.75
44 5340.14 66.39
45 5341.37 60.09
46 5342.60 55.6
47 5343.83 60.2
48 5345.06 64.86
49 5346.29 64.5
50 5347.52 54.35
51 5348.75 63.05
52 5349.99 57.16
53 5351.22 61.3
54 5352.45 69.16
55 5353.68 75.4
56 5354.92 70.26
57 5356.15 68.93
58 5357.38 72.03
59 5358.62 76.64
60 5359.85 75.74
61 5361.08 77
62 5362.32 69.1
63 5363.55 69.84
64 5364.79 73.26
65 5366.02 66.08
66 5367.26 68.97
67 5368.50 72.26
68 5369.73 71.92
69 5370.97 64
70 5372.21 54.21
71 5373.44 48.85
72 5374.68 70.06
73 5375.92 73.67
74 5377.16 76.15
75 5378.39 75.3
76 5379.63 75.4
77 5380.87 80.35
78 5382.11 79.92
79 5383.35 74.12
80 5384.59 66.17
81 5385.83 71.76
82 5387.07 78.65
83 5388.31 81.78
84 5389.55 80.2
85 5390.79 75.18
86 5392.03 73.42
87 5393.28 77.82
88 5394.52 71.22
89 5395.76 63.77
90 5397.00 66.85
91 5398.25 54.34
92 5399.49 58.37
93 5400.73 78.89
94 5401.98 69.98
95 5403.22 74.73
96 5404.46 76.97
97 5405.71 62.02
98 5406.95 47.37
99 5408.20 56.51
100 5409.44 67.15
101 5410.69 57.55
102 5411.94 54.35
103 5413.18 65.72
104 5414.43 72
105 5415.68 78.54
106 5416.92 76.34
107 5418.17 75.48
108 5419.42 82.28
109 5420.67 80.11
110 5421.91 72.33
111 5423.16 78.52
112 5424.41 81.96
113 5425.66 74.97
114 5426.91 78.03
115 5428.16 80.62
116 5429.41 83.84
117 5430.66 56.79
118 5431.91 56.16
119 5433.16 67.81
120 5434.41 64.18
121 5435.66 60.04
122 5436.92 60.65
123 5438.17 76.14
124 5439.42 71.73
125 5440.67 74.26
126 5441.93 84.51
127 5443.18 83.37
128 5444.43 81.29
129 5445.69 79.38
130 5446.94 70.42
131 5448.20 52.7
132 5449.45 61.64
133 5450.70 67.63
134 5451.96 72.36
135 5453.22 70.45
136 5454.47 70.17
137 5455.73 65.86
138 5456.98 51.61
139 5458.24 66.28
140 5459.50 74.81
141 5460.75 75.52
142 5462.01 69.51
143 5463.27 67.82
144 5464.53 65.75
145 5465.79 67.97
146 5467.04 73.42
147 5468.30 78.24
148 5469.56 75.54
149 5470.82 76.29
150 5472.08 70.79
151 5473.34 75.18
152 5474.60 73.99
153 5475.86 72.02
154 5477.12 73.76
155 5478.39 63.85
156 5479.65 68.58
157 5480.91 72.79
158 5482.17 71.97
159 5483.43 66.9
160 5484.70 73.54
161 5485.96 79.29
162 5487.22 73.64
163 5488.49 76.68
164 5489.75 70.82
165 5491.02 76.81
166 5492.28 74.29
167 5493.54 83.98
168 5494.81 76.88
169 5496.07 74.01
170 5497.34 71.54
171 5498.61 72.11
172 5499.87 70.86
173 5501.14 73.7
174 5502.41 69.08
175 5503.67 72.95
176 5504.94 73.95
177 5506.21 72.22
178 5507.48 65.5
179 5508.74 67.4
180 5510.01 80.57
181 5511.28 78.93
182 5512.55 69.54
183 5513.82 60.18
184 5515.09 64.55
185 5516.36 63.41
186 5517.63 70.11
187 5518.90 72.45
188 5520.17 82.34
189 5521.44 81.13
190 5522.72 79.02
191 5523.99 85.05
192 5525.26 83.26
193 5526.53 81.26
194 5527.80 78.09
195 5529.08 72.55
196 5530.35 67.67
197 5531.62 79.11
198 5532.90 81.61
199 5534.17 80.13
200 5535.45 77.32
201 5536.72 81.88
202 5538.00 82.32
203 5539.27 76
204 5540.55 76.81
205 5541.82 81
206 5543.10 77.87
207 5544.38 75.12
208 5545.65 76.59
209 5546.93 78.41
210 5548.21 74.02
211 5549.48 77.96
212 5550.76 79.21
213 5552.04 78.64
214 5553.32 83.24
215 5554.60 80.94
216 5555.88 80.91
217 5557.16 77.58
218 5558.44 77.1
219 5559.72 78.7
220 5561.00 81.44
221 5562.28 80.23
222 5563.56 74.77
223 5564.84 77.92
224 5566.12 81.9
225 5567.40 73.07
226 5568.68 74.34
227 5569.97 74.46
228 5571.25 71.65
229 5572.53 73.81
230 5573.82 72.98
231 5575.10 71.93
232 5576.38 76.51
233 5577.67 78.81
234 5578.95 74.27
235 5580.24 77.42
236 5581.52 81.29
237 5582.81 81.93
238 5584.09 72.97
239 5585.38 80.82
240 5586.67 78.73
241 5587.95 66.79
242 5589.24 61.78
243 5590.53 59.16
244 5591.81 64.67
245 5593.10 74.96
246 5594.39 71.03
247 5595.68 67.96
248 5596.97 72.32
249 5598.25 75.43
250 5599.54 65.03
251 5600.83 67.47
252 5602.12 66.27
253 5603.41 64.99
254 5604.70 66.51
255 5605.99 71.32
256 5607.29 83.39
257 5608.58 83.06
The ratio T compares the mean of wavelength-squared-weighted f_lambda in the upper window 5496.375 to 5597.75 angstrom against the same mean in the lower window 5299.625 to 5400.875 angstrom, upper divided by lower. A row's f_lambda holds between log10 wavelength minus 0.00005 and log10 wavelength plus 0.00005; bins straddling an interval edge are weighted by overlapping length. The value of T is 1.2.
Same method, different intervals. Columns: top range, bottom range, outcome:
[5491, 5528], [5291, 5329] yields 1.22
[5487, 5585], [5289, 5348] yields 1.29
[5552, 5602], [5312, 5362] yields 1.25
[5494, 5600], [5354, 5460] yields 1.12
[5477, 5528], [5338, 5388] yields 1.13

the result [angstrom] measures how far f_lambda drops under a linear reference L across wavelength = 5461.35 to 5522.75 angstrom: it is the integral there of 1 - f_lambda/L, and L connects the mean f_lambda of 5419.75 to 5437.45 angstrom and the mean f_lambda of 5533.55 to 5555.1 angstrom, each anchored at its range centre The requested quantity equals 2.3 angstrom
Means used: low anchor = 71.4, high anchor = 78.6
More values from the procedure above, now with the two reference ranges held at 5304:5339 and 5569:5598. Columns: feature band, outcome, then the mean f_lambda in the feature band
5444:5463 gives 0.20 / 68.5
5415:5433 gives -1.80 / 75.2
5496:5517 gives 0.08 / 70.5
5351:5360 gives -0.68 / 71.4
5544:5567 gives -2.02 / 78.6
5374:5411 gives -1.73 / 70.6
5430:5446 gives -0.36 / 70.3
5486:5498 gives -0.89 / 75.6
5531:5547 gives -1.57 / 78.8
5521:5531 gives -0.99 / 78.5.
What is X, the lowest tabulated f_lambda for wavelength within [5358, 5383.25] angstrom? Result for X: 48.85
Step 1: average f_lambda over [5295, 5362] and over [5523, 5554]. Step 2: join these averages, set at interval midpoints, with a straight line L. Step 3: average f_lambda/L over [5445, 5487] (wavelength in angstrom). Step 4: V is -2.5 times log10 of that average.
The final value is 0.05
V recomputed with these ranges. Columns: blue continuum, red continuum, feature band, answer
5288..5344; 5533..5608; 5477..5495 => -0.028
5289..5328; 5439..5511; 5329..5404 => 0.000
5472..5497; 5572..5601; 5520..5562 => -0.084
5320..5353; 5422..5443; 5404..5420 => 0.047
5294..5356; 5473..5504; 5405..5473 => 0.004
